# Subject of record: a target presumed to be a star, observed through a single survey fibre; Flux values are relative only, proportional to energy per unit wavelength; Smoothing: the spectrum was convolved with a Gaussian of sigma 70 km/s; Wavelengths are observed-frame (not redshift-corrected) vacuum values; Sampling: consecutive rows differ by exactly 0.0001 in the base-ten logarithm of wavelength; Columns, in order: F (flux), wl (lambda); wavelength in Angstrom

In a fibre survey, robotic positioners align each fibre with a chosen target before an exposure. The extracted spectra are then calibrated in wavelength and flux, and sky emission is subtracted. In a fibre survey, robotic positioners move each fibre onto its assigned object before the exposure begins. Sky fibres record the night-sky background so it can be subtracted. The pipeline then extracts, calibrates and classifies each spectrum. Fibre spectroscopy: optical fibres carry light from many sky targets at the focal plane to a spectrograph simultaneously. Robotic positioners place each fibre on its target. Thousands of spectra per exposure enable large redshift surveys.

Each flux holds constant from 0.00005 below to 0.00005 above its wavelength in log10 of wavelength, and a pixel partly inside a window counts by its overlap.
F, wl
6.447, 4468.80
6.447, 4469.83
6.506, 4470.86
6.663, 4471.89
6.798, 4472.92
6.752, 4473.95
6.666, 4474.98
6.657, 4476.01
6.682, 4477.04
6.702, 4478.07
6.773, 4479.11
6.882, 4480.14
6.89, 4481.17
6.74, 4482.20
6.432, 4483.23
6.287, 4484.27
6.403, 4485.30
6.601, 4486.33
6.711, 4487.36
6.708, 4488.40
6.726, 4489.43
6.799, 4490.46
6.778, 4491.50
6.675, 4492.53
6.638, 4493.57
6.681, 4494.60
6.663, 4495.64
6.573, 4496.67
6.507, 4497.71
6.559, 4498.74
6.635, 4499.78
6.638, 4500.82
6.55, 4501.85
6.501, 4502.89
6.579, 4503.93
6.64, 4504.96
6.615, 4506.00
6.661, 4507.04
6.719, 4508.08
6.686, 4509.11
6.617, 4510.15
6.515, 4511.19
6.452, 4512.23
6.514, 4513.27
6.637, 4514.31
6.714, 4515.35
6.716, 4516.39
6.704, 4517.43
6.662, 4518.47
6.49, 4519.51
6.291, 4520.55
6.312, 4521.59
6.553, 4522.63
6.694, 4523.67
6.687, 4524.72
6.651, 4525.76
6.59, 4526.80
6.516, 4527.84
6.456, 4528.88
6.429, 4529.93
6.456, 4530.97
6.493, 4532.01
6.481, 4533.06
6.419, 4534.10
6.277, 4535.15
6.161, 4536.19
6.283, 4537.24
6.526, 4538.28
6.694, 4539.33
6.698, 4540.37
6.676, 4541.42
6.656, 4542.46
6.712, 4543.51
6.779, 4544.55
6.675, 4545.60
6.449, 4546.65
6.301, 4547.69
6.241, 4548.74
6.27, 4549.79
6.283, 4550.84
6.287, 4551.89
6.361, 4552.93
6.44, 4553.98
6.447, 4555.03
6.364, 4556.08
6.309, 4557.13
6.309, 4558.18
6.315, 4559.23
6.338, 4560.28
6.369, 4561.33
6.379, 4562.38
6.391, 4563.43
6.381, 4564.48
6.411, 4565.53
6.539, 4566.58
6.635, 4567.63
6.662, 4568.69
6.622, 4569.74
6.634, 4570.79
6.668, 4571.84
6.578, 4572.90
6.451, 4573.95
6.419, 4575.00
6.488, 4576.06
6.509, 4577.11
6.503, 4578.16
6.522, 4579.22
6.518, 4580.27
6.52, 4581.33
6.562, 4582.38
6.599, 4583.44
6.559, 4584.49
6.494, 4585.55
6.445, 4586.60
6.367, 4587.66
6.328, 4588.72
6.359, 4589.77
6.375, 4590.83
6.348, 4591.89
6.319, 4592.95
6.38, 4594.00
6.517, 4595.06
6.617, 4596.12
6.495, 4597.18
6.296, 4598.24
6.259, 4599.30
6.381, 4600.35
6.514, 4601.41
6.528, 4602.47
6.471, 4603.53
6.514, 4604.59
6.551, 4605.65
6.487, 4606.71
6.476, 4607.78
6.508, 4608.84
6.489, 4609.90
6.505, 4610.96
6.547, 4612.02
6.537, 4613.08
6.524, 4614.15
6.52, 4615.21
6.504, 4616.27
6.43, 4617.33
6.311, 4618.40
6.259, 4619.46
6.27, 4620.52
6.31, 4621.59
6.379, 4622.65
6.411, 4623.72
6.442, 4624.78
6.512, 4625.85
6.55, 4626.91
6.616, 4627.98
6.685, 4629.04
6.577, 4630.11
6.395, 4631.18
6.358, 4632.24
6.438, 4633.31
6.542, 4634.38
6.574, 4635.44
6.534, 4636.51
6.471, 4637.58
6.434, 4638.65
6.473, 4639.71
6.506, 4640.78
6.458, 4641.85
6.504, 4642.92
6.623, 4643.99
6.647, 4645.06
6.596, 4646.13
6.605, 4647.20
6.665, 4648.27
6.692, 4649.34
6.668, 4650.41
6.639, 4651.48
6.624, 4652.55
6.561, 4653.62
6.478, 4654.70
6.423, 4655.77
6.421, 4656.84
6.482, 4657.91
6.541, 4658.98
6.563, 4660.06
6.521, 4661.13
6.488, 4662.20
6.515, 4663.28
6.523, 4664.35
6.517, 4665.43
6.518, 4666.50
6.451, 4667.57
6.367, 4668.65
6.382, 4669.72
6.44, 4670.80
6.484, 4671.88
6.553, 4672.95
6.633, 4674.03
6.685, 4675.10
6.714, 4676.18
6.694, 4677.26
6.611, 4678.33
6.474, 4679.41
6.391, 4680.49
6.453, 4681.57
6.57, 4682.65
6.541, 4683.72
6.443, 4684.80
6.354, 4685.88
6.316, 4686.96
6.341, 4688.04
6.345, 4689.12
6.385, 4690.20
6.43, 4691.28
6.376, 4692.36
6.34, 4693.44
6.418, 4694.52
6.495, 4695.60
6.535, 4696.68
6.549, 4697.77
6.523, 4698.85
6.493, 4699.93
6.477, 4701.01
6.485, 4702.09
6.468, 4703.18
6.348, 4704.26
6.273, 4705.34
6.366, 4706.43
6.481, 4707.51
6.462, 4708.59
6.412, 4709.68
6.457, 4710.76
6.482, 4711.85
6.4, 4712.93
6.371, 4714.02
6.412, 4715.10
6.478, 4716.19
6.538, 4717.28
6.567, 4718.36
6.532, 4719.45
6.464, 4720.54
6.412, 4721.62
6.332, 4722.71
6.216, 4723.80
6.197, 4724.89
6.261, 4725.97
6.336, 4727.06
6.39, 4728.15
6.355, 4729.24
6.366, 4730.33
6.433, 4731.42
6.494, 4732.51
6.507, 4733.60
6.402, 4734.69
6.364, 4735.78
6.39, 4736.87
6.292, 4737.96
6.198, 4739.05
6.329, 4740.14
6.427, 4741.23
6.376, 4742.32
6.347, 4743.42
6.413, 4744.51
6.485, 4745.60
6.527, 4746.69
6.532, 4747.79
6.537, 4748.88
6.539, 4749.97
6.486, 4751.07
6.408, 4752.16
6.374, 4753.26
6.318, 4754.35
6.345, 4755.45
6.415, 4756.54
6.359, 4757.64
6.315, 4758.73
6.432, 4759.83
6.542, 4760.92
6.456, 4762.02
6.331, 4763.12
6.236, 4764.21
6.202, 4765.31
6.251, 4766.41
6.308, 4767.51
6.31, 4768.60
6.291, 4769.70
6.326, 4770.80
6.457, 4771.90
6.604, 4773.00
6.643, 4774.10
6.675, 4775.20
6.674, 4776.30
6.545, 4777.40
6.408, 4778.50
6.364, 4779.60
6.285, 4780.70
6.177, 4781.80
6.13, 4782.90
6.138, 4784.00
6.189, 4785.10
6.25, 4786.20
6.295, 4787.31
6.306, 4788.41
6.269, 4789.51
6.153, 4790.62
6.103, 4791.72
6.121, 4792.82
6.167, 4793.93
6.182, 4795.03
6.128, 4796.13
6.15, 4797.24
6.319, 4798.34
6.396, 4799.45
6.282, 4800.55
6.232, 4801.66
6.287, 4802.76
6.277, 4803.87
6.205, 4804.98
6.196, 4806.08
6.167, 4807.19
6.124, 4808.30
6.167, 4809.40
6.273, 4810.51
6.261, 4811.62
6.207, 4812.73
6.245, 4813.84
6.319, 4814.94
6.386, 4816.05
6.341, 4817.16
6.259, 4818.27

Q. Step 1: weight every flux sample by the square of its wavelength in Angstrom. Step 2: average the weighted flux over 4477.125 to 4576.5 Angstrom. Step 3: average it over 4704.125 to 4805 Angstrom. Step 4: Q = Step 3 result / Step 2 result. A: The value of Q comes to 1.1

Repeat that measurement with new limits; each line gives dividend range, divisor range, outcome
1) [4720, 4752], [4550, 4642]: 1.05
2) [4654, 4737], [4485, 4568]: 1.06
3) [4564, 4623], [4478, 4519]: 1.02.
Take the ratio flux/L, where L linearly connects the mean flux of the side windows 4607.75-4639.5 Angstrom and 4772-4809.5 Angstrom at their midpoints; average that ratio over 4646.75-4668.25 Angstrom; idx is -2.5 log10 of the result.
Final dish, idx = -0.02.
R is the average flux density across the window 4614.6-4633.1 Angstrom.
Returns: 6.44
